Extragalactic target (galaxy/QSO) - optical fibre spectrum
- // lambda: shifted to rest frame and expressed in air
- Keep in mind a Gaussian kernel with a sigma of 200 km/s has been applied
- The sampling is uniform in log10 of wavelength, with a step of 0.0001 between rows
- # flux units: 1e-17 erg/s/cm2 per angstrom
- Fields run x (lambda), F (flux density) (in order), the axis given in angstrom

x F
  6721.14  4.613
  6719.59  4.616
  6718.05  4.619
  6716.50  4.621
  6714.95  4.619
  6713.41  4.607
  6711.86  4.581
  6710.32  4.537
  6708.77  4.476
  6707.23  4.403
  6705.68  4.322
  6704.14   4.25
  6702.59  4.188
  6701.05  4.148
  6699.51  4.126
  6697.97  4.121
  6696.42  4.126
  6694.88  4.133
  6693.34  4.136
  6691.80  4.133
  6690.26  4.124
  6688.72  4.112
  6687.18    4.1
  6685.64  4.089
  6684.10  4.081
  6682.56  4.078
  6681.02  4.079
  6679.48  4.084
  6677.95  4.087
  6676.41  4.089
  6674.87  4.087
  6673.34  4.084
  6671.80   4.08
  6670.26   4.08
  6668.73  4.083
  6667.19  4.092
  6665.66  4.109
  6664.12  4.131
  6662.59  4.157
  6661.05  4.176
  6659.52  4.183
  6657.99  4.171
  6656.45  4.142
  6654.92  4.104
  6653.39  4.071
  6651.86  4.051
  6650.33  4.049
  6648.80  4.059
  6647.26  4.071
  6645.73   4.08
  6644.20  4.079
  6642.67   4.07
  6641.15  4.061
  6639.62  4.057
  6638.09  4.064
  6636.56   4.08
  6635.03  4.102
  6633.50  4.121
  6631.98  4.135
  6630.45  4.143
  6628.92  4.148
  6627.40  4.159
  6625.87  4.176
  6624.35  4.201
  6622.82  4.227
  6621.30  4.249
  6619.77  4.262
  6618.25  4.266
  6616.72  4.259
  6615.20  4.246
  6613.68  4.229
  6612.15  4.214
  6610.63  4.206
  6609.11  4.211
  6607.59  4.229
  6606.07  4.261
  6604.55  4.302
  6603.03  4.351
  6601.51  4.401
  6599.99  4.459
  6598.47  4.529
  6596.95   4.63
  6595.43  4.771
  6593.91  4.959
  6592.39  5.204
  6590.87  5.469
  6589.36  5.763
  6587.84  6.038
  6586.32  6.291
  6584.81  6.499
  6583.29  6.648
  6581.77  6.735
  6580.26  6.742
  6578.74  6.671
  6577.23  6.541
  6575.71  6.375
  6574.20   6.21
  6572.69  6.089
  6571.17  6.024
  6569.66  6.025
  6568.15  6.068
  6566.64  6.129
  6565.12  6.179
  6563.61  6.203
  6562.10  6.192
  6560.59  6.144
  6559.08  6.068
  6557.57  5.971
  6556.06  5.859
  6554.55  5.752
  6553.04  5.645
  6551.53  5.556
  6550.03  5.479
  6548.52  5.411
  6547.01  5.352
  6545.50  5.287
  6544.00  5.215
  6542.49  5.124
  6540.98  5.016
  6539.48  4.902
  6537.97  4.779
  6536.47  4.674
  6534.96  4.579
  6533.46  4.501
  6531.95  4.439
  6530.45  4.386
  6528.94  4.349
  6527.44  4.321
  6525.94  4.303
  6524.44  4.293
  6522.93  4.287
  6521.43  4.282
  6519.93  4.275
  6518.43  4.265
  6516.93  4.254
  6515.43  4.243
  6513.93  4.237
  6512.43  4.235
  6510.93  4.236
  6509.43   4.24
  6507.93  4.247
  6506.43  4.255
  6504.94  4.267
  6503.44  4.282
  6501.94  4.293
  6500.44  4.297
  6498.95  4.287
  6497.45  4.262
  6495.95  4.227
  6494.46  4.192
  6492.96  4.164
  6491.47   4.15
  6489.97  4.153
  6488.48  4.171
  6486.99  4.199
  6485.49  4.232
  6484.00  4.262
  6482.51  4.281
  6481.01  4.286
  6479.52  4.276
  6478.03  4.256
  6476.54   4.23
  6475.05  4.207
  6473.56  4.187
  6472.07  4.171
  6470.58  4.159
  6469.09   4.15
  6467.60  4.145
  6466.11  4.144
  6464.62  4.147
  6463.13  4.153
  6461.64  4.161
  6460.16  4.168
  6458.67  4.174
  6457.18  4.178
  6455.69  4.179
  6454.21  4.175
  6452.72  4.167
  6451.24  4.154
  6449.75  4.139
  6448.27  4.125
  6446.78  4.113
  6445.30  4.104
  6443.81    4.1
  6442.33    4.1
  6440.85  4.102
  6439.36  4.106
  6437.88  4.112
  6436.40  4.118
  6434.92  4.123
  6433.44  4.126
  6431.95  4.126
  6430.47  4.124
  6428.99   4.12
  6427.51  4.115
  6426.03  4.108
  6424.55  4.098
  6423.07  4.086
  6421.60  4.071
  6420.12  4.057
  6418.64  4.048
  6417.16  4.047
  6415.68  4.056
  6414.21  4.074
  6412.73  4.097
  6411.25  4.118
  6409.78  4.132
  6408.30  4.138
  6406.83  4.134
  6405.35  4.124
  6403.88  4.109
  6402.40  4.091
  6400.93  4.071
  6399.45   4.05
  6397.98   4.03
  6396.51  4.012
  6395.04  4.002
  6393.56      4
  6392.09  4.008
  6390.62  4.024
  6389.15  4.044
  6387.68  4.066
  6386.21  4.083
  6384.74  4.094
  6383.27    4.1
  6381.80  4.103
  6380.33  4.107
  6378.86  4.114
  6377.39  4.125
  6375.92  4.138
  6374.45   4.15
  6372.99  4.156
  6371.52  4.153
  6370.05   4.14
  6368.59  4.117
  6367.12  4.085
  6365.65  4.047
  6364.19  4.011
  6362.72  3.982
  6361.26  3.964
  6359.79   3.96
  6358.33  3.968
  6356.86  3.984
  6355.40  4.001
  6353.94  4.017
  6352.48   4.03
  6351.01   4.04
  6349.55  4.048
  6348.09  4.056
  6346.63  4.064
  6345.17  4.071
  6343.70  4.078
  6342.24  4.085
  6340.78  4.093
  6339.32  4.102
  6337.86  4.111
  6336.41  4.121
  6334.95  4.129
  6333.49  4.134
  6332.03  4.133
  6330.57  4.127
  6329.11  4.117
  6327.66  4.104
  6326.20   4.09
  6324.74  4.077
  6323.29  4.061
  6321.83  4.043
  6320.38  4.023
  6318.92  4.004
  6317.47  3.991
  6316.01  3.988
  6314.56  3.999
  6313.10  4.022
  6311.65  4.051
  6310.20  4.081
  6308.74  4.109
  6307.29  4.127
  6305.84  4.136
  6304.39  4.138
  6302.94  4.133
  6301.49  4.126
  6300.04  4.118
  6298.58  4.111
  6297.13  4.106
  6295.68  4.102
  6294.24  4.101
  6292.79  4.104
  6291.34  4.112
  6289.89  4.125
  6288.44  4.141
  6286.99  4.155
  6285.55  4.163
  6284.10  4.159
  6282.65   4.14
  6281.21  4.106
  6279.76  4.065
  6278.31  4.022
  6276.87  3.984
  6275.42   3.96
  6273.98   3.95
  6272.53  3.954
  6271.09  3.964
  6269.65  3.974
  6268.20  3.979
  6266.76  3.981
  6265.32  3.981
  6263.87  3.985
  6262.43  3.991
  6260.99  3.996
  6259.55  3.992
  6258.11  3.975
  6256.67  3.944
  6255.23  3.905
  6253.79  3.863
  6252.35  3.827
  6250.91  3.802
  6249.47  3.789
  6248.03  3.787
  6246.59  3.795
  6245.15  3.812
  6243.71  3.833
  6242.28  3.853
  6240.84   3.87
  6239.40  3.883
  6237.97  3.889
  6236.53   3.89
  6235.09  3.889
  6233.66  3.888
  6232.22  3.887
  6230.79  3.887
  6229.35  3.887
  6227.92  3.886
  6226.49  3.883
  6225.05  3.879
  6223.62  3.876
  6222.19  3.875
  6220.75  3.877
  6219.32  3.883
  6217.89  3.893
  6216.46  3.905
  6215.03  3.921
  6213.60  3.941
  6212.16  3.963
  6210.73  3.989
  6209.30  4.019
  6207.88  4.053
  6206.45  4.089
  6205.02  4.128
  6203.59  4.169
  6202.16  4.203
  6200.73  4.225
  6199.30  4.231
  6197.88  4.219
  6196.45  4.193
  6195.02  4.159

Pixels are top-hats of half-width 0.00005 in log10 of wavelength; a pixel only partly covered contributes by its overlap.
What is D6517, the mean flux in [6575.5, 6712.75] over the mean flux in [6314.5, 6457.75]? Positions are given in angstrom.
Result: 1.1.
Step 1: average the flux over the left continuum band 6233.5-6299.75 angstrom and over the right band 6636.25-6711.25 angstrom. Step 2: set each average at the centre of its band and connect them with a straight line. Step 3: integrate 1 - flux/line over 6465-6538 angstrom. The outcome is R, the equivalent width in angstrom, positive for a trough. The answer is -3.67 angstrom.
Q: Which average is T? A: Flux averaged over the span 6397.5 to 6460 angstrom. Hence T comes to 4.11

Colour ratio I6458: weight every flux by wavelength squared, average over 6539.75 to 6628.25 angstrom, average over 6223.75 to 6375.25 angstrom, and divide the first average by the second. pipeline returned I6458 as 1.4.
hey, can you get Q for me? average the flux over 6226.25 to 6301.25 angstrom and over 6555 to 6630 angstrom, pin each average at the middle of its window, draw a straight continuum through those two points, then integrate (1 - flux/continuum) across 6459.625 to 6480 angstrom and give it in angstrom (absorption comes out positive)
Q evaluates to 2.6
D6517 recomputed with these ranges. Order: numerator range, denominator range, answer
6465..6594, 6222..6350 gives 1.24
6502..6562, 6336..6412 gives 1.18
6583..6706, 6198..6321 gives 1.08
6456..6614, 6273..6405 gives 1.19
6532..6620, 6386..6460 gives 1.30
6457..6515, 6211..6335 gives 1.06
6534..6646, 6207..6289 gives 1.29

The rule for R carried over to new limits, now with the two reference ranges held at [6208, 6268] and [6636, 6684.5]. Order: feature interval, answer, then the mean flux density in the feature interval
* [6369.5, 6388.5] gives -0.7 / 4.12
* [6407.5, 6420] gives -0.3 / 4.09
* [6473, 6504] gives -1.7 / 4.23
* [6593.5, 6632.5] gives -2.3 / 4.31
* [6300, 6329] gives -1.0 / 4.07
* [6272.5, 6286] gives -0.5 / 4.05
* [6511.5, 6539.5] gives -2.5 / 4.39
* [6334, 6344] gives -0.4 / 4.11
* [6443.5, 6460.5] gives -0.6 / 4.15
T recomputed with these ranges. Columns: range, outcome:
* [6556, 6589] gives 6.26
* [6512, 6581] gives 5.29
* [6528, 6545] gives 4.73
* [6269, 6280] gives 3.98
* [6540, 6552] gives 5.29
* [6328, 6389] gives 4.08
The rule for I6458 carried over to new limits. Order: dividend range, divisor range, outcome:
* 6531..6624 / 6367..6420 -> 1.37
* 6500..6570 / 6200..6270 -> 1.38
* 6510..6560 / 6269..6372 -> 1.27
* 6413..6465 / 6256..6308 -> 1.07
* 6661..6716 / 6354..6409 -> 1.13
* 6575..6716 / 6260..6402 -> 1.21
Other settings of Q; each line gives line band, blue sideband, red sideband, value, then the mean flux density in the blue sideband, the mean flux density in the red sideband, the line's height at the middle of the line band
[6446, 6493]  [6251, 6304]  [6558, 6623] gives 6.4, 4.03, 5.35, 4.84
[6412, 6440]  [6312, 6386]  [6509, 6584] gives 2.8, 4.07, 5.3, 4.55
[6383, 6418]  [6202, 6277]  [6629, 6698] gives -0.7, 3.93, 4.1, 3.99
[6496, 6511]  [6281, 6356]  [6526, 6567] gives 2.4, 4.09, 5.29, 5.06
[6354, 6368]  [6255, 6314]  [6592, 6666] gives 0.3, 4.06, 4.23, 4.1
